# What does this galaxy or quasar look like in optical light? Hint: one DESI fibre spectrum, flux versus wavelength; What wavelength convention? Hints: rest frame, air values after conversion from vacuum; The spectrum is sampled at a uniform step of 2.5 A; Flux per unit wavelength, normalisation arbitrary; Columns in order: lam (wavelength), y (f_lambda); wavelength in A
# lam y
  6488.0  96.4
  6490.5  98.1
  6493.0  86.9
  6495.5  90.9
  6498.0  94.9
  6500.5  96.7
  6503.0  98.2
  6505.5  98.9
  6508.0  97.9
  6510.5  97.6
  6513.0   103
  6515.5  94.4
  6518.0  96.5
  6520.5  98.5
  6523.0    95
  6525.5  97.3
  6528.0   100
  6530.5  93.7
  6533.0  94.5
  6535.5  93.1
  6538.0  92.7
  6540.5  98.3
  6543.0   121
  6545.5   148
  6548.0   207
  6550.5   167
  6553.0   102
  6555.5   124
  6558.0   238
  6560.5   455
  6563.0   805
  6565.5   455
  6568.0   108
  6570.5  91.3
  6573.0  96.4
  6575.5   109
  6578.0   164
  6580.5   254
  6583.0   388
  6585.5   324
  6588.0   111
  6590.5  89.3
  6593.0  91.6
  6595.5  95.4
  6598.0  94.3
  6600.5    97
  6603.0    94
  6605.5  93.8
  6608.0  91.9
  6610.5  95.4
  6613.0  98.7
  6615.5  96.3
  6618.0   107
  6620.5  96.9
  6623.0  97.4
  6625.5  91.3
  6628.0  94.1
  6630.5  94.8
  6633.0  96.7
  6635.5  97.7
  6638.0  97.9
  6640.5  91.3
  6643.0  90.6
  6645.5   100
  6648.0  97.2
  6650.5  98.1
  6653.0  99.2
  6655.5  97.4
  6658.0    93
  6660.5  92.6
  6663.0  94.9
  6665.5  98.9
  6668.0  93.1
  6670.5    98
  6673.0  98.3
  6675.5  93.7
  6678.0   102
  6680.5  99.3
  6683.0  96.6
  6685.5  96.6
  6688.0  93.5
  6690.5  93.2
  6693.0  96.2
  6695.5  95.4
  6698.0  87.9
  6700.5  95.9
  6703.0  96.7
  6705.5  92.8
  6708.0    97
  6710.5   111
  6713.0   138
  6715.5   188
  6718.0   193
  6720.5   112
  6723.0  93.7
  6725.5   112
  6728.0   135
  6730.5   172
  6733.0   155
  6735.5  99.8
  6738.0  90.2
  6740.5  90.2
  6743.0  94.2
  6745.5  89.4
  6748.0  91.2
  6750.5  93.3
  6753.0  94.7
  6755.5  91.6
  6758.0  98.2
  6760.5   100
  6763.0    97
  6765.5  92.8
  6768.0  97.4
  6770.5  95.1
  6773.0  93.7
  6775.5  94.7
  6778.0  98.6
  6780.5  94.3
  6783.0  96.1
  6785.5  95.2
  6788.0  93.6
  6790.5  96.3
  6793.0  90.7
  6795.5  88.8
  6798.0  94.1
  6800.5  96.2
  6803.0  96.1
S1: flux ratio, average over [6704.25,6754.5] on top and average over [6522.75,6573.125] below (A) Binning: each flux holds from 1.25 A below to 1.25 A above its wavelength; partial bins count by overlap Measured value 0.6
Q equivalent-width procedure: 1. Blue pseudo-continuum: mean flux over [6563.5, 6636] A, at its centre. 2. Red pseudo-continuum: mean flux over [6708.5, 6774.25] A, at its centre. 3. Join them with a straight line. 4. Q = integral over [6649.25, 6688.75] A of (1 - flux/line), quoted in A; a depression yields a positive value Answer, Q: 9.6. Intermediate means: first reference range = 142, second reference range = 112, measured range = 96.6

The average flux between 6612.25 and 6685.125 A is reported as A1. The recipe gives 96.6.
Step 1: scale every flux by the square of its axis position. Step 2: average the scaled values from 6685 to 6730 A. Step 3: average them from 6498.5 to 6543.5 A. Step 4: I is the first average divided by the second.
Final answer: 1.23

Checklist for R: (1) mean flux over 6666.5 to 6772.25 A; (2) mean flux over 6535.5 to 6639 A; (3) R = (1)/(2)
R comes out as 0.7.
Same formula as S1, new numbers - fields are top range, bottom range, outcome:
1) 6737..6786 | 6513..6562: 0.67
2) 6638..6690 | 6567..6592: 0.56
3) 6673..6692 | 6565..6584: 0.49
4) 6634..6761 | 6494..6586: 0.63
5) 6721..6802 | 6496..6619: 0.67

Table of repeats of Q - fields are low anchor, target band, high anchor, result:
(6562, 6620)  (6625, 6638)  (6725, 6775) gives 4.99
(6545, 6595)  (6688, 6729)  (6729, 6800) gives 6.15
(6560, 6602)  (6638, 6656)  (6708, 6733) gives 8.44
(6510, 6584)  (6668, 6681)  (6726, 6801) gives 3.35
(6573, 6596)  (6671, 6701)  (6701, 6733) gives 9.54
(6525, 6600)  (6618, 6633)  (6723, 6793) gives 5.83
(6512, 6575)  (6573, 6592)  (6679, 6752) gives -4.86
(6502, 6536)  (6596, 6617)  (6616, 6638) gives 0.37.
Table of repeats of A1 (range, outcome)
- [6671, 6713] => 97.9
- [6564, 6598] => 184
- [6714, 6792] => 108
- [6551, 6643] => 161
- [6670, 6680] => 98.1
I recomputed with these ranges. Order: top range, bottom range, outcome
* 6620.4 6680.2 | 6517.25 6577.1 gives 0.57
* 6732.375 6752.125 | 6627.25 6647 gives 1.07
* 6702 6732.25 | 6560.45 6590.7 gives 0.51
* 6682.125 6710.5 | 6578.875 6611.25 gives 0.66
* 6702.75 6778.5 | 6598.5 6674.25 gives 1.18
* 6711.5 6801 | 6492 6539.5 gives 1.20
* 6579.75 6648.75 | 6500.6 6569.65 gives 0.74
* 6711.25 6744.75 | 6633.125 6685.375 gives 1.35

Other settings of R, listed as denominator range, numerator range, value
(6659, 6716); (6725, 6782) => 1.02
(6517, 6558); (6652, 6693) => 0.81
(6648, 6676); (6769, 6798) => 0.98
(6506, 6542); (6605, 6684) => 1.00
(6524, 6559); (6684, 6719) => 0.89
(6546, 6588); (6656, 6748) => 0.43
